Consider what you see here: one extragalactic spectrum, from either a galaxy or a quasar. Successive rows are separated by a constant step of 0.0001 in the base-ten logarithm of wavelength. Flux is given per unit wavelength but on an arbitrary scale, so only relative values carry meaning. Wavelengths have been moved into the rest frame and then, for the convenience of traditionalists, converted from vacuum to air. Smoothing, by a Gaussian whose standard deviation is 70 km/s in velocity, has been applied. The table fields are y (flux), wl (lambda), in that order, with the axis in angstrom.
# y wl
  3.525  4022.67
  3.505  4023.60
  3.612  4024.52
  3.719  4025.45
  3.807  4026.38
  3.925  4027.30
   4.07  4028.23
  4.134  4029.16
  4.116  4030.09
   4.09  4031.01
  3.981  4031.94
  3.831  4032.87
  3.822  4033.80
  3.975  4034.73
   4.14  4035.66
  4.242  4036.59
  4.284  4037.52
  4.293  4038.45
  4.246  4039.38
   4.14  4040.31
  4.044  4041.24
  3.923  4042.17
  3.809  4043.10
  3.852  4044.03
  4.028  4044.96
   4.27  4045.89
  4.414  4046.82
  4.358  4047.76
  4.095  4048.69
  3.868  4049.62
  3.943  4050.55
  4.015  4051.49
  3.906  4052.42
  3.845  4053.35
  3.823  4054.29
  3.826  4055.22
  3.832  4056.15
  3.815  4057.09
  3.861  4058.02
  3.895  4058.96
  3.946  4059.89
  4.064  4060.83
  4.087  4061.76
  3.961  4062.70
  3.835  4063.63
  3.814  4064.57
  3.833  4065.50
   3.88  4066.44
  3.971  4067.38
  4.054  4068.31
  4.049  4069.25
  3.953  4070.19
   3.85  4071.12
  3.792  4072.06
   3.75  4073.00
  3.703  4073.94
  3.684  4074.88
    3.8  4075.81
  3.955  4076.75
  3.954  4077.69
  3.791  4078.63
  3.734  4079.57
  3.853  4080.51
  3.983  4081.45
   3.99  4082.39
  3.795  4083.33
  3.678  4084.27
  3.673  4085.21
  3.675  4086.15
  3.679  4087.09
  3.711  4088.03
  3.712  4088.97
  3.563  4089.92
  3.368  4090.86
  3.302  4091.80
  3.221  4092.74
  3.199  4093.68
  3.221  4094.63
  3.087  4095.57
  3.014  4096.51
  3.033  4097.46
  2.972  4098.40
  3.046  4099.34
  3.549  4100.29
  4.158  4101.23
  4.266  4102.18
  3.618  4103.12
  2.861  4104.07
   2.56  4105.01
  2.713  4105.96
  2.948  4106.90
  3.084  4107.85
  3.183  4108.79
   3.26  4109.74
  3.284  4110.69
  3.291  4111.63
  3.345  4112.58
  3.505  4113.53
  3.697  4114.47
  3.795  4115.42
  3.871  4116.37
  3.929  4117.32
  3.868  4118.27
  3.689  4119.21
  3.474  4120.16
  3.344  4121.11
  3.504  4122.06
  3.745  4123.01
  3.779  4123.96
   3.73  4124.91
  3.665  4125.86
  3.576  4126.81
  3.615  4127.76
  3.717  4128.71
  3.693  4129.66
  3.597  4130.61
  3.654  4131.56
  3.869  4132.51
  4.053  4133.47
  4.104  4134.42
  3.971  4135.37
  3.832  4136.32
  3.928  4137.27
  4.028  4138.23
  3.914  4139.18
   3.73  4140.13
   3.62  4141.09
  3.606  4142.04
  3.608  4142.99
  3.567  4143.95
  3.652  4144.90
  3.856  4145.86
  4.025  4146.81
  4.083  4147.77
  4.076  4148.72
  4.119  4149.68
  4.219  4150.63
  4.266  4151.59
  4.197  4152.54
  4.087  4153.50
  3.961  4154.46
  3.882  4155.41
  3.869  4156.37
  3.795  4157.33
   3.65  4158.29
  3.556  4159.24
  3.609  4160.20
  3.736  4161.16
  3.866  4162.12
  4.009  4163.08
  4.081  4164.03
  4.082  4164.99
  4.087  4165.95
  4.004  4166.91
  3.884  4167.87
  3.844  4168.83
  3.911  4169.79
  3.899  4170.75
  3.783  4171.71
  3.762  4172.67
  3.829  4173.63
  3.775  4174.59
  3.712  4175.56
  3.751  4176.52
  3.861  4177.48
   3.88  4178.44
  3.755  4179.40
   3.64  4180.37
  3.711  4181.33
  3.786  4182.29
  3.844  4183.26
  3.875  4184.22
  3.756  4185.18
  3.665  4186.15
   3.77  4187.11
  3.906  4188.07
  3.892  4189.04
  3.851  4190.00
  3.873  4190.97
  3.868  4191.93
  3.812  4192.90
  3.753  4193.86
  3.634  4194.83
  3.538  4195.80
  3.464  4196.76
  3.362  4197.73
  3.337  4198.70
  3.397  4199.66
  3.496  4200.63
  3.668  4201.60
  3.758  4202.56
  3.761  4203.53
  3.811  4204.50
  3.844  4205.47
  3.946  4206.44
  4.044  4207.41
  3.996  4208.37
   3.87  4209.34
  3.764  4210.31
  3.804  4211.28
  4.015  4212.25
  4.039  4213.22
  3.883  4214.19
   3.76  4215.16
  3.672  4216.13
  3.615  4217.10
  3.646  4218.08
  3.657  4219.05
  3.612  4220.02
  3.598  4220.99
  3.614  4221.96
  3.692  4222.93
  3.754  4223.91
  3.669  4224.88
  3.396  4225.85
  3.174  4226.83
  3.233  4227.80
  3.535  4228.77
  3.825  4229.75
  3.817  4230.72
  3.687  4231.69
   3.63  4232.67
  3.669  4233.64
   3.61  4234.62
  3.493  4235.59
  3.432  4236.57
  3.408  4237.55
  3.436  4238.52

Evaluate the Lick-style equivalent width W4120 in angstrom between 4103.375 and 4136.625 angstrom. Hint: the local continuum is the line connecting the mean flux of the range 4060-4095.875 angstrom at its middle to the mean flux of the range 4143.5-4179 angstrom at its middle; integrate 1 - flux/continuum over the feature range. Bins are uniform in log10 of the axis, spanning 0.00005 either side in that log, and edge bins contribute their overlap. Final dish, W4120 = 2.5 angstrom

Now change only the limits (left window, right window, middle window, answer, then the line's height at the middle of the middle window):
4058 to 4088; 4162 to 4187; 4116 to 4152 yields 0.4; 3.85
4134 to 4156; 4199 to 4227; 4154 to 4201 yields 0.7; 3.83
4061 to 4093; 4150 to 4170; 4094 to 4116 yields 3.2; 3.84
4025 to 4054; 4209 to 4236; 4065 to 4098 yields 2.4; 3.95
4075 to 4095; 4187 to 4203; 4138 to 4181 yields -2.4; 3.67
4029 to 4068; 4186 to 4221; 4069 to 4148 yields 5.8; 3.9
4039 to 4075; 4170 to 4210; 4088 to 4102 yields 2.0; 3.9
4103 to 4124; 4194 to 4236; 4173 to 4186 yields -0.7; 3.57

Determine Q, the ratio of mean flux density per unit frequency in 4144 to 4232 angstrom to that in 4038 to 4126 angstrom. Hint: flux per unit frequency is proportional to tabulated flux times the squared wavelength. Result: 1.1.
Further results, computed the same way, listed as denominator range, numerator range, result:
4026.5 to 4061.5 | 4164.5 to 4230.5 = 1.00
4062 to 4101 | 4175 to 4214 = 1.09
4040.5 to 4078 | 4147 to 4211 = 1.03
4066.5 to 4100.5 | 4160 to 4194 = 1.11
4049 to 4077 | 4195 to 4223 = 1.02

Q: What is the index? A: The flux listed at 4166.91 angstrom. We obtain 4.004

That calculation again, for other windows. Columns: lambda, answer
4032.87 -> 3.831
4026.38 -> 3.807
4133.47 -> 4.053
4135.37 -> 3.971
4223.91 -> 3.754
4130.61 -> 3.597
